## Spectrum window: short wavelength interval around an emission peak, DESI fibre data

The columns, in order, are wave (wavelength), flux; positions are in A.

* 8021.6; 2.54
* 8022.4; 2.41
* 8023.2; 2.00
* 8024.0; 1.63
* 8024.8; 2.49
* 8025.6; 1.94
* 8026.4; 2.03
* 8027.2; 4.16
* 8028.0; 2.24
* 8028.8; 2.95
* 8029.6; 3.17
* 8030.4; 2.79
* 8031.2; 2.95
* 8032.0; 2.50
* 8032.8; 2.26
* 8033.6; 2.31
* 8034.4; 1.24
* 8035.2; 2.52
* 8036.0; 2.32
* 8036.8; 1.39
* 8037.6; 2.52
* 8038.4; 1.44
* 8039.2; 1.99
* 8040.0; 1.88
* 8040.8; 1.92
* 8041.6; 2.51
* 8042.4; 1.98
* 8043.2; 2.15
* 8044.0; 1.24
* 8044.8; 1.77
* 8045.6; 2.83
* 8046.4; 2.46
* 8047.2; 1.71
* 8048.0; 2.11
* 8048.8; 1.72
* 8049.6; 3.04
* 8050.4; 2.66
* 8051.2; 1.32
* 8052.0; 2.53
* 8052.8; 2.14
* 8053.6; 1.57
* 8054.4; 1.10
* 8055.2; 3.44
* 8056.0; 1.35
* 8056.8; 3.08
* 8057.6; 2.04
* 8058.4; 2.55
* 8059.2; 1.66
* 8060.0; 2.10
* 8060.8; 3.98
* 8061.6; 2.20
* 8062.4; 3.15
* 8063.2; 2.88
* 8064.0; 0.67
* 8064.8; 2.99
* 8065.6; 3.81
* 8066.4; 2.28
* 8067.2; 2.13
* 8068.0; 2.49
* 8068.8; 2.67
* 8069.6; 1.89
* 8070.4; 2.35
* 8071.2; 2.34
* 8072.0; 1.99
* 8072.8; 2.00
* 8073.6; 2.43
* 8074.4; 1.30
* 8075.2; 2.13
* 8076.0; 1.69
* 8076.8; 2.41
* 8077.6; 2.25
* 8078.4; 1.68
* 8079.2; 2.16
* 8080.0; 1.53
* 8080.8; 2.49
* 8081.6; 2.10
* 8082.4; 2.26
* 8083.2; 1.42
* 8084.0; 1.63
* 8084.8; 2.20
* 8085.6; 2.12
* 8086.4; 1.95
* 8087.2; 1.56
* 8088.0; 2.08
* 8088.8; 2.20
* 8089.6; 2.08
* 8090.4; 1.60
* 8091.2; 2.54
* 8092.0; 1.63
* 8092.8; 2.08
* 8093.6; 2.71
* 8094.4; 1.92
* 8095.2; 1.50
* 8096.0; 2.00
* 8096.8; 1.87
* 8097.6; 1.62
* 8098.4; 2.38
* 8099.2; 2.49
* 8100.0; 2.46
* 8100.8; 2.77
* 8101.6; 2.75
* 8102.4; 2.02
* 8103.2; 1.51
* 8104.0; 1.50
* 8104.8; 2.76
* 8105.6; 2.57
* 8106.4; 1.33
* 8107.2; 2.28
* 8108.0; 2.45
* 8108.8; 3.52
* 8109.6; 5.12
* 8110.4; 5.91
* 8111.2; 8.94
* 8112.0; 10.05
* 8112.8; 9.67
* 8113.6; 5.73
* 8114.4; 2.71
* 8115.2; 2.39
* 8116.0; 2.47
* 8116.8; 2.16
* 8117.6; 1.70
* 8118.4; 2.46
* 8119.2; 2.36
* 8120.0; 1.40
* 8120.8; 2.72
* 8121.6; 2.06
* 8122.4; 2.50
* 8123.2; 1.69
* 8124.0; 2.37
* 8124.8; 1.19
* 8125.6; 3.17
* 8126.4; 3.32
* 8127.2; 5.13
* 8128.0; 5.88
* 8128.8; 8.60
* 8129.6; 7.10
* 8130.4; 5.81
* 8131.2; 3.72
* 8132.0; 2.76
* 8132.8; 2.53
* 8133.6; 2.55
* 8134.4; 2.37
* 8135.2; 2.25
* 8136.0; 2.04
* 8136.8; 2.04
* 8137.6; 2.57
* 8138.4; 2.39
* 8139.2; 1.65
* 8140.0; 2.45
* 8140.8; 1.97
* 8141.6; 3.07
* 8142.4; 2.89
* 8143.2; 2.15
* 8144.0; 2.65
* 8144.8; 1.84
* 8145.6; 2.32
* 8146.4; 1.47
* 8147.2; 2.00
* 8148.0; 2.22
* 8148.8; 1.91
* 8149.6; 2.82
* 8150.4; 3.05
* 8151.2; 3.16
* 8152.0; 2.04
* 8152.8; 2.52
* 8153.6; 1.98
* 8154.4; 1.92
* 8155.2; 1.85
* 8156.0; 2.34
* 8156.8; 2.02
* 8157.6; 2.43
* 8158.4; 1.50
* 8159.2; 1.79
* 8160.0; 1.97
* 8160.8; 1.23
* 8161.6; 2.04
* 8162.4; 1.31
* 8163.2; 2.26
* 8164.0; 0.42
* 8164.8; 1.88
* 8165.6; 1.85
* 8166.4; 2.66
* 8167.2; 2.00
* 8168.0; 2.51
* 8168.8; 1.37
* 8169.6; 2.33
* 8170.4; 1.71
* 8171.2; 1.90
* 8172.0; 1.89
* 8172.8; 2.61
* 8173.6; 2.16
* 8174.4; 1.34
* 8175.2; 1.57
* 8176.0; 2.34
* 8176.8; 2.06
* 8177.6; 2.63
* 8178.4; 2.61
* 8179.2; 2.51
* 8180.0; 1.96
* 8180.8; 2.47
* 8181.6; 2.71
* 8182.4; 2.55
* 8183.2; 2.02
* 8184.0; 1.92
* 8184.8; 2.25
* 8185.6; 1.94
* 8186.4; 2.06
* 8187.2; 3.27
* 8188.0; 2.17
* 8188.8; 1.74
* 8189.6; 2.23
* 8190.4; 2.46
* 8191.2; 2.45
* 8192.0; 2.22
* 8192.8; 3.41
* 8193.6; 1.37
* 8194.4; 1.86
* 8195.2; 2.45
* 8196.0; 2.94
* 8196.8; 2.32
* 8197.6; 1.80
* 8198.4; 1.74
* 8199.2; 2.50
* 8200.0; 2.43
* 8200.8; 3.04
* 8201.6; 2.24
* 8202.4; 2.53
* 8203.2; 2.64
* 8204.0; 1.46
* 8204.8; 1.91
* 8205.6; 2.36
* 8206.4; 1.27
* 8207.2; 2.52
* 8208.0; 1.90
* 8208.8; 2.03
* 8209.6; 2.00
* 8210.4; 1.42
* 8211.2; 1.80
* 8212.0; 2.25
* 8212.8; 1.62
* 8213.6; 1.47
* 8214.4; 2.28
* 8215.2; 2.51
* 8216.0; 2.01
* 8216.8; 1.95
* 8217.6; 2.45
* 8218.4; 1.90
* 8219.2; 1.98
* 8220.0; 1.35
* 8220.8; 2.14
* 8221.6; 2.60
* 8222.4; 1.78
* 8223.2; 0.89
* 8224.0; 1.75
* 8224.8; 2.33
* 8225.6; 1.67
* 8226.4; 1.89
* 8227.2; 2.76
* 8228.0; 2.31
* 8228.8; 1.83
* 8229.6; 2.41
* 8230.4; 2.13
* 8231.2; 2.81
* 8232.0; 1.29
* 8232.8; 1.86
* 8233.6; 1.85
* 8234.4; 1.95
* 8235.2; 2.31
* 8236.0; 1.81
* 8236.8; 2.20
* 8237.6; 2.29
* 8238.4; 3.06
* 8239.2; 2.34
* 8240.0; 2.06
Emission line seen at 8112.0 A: [S II] 6716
